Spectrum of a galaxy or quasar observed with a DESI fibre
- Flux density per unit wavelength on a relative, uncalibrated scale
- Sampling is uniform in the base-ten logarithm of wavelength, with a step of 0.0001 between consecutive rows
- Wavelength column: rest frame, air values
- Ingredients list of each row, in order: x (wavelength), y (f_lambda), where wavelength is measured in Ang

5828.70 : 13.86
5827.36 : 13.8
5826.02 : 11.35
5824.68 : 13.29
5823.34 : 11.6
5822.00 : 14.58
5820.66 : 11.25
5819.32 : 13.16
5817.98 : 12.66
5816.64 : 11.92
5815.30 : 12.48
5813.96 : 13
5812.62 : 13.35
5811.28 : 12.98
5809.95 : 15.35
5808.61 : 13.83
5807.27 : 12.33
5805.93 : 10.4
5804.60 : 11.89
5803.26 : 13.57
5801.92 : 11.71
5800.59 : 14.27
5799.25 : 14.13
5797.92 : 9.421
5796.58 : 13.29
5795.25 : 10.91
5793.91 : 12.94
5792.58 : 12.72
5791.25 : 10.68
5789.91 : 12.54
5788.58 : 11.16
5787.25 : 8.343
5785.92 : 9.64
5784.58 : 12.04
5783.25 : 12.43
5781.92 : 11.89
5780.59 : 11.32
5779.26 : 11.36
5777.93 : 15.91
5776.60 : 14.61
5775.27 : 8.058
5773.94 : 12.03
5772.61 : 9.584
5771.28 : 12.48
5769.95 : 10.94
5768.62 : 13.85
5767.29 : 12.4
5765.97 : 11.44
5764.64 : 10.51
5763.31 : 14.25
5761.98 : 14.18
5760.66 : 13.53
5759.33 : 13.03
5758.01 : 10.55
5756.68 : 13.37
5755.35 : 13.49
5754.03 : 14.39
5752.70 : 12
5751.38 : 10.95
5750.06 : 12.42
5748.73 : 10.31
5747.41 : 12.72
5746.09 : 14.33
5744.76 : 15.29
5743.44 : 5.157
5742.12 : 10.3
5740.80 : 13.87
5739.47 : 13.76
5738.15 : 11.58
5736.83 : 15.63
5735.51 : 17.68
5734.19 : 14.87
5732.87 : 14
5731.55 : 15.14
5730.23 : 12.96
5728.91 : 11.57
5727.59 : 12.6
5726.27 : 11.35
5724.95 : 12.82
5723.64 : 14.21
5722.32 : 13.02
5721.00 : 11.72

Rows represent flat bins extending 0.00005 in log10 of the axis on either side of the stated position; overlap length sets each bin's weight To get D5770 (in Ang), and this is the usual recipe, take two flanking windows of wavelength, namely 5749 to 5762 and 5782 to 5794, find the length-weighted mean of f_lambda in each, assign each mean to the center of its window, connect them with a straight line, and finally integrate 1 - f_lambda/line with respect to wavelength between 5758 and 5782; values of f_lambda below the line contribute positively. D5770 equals -0.4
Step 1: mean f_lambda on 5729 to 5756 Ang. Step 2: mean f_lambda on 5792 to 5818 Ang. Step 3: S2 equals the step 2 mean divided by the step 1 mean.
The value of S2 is 1.0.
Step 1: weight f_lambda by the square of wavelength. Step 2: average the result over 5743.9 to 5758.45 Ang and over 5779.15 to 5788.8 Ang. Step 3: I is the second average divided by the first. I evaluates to 0.9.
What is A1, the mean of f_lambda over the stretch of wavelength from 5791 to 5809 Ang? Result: 12.3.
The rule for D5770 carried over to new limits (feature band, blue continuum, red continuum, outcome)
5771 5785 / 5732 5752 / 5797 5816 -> 0.9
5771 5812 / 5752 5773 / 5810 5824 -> 2.0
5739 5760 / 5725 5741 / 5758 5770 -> 1.4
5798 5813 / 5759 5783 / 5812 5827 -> -0.5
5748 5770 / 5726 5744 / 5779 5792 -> -0.7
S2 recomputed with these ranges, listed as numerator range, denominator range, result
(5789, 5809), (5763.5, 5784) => 1.02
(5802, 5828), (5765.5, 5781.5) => 1.06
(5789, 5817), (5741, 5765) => 1.02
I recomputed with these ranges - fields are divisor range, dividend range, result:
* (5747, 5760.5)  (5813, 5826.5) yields 1.04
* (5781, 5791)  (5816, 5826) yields 1.14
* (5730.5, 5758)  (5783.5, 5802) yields 0.92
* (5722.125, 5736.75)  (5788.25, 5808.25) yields 0.91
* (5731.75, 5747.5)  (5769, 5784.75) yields 0.91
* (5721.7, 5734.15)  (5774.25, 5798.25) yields 0.90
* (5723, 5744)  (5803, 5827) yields 1.01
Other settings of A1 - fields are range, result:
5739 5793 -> 12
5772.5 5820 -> 12.2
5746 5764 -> 12.8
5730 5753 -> 13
